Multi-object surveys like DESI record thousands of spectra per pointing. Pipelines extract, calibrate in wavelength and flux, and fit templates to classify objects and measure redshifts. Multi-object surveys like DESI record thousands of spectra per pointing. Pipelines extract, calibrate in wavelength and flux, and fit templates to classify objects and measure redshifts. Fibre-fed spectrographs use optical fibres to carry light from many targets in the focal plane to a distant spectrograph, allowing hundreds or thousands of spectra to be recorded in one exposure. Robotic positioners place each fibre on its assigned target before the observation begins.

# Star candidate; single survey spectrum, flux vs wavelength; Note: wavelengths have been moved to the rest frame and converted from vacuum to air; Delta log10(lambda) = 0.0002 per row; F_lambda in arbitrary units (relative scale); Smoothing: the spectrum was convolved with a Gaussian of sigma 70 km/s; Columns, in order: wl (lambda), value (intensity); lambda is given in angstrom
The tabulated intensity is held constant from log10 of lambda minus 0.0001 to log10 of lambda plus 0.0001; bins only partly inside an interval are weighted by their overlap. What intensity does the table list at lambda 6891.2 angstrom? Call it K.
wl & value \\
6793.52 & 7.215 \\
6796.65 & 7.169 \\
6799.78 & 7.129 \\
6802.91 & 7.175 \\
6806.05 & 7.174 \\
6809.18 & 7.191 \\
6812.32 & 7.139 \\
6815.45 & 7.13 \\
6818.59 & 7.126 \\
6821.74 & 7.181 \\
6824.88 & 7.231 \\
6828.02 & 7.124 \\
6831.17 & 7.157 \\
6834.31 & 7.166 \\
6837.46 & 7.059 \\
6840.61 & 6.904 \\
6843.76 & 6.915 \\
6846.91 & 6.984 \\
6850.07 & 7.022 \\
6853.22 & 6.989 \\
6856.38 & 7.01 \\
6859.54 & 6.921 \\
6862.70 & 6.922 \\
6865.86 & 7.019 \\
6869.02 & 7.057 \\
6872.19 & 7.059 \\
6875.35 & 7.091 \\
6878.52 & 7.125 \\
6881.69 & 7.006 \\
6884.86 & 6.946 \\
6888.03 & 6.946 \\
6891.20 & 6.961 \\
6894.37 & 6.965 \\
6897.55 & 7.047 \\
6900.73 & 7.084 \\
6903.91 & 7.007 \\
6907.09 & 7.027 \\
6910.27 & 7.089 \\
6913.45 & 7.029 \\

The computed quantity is 6.961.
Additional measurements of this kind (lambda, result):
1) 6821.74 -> 7.181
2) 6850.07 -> 7.022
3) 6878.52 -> 7.125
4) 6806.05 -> 7.174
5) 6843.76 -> 6.915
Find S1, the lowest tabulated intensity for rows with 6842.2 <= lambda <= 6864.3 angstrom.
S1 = 6.915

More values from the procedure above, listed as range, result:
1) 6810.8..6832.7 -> 7.124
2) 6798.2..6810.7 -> 7.129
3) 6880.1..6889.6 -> 6.946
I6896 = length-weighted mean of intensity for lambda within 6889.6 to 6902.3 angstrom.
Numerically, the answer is 7.01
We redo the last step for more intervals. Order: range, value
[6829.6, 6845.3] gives 7.04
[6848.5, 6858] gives 7.01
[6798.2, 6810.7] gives 7.17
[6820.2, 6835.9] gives 7.17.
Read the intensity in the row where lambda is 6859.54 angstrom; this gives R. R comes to 6.921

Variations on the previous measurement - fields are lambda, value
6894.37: 6.965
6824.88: 7.231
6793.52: 7.215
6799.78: 7.129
